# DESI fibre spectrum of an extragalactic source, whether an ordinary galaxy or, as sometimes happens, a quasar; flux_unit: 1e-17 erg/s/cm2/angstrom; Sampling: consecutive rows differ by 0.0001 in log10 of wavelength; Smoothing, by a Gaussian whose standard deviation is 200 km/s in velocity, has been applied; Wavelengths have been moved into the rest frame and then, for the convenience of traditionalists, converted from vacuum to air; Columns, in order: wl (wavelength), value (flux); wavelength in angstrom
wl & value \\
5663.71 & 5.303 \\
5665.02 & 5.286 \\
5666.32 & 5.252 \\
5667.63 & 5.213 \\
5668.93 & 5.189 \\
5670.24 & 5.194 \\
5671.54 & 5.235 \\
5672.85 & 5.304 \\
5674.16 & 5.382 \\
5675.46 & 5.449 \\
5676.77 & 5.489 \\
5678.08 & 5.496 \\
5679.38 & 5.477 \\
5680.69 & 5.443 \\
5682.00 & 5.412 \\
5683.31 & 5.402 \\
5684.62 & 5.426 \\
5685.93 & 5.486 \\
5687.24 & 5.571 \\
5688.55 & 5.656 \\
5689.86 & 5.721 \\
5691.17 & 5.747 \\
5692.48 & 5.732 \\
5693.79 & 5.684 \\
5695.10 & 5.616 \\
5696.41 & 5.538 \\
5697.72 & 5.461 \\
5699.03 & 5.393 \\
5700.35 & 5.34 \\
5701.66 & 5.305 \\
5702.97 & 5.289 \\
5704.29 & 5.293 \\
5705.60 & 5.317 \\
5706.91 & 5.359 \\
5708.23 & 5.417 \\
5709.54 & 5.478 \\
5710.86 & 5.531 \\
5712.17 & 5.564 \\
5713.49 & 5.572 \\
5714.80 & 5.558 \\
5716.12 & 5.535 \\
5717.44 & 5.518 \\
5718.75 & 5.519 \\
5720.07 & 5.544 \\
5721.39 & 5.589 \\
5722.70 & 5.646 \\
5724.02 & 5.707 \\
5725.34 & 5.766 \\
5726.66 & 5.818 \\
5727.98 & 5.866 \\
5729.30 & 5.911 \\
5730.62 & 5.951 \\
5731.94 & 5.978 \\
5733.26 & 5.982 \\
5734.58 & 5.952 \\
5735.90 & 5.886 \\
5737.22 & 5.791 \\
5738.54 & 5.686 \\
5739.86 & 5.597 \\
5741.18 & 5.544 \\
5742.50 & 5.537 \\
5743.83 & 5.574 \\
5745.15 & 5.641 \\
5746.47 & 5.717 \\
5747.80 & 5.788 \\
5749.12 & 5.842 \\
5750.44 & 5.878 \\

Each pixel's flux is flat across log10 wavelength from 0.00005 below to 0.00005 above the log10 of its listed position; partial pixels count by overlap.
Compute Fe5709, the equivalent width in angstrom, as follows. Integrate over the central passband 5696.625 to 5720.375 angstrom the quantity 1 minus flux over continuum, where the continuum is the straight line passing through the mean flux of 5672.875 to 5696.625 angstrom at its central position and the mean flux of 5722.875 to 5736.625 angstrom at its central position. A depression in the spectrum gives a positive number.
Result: 1.1 angstrom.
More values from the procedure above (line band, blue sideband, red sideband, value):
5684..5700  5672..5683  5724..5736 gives -0.1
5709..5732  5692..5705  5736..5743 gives -0.4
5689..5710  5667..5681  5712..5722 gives -0.1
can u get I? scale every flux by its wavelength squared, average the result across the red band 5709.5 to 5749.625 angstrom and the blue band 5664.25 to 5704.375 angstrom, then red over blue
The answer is 1.1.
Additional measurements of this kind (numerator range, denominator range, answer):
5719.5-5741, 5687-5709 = 1.07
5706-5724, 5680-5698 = 1.00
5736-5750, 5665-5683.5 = 1.09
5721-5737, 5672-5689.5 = 1.09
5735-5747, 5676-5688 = 1.06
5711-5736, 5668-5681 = 1.09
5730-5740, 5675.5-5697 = 1.07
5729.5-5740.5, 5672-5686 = 1.10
